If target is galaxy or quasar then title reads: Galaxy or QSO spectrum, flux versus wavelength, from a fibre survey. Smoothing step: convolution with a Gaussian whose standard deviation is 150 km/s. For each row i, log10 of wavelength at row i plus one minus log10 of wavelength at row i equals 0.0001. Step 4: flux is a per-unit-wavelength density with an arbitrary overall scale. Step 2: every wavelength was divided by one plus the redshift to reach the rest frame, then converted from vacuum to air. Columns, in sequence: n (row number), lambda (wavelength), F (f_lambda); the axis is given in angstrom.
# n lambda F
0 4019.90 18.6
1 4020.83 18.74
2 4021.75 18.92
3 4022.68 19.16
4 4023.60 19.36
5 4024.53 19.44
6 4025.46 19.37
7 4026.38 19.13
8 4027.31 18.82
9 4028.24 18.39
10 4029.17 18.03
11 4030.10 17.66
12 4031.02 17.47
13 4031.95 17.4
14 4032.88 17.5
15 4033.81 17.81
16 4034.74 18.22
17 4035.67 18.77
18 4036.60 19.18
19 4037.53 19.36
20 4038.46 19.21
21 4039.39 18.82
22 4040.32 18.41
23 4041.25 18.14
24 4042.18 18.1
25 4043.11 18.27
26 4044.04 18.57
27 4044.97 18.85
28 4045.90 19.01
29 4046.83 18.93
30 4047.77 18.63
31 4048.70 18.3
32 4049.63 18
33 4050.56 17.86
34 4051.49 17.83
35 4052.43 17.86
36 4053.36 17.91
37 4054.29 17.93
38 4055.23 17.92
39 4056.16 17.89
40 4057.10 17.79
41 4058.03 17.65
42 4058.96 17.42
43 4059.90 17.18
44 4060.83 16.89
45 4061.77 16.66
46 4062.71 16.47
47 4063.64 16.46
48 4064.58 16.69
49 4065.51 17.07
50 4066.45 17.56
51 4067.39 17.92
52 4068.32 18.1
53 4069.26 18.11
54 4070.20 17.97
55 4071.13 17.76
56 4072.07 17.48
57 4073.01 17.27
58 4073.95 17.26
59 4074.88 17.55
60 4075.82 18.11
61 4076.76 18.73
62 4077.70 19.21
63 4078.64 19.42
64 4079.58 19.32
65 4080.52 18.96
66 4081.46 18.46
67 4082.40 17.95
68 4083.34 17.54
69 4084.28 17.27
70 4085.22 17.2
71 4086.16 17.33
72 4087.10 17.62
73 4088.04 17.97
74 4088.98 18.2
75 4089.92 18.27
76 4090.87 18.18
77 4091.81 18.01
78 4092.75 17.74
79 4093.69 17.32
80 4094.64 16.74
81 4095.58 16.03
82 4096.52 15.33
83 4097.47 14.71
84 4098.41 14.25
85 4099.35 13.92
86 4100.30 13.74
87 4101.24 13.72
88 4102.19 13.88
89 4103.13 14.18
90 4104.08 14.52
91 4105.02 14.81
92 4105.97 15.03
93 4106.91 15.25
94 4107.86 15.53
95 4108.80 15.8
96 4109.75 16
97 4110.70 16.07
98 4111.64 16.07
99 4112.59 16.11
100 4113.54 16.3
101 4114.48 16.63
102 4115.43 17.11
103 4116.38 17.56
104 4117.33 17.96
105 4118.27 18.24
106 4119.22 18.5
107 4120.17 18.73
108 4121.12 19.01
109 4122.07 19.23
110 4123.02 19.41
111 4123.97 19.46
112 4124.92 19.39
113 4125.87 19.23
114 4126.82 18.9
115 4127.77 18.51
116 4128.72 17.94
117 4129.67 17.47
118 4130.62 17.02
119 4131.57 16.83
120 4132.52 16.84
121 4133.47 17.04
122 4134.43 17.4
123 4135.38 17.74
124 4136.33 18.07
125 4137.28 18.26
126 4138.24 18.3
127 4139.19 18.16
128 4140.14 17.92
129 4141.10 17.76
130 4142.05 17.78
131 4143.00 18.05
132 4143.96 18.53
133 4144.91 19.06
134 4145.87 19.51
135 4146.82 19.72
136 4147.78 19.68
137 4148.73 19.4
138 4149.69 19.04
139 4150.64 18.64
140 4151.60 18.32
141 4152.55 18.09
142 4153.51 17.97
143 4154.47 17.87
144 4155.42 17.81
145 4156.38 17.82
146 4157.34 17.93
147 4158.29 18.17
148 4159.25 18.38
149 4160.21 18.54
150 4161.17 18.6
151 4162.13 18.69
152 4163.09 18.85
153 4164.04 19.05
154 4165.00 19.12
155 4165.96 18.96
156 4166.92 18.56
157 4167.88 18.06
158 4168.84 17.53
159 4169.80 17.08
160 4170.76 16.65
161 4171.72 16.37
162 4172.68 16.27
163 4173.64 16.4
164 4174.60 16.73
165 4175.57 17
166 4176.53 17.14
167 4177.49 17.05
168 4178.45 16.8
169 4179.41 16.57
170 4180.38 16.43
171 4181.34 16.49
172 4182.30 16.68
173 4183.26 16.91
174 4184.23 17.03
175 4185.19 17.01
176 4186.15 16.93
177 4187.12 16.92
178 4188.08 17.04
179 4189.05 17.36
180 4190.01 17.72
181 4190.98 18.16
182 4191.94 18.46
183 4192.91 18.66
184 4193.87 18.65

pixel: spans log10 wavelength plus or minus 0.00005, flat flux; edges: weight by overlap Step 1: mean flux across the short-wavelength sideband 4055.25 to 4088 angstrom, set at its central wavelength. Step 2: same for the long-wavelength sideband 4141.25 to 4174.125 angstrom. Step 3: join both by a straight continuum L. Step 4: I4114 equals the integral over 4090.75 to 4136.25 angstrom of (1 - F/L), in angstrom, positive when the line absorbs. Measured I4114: 3.04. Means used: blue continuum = 17.7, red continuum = 18.2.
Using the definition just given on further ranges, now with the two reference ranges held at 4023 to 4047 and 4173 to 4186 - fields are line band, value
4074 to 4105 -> 1.7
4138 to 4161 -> -1.7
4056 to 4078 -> 0.8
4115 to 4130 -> -0.9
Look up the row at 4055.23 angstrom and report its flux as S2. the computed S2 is 17.92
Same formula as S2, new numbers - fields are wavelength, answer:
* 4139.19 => 18.16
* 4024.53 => 19.44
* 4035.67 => 18.77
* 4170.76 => 16.65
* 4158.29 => 18.17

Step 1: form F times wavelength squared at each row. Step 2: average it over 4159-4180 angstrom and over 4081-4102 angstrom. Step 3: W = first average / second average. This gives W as 1.10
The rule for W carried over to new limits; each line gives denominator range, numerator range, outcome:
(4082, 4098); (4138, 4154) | 1.11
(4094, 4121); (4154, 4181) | 1.15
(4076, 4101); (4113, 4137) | 1.06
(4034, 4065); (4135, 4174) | 1.06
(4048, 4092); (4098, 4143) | 0.98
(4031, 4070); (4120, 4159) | 1.07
